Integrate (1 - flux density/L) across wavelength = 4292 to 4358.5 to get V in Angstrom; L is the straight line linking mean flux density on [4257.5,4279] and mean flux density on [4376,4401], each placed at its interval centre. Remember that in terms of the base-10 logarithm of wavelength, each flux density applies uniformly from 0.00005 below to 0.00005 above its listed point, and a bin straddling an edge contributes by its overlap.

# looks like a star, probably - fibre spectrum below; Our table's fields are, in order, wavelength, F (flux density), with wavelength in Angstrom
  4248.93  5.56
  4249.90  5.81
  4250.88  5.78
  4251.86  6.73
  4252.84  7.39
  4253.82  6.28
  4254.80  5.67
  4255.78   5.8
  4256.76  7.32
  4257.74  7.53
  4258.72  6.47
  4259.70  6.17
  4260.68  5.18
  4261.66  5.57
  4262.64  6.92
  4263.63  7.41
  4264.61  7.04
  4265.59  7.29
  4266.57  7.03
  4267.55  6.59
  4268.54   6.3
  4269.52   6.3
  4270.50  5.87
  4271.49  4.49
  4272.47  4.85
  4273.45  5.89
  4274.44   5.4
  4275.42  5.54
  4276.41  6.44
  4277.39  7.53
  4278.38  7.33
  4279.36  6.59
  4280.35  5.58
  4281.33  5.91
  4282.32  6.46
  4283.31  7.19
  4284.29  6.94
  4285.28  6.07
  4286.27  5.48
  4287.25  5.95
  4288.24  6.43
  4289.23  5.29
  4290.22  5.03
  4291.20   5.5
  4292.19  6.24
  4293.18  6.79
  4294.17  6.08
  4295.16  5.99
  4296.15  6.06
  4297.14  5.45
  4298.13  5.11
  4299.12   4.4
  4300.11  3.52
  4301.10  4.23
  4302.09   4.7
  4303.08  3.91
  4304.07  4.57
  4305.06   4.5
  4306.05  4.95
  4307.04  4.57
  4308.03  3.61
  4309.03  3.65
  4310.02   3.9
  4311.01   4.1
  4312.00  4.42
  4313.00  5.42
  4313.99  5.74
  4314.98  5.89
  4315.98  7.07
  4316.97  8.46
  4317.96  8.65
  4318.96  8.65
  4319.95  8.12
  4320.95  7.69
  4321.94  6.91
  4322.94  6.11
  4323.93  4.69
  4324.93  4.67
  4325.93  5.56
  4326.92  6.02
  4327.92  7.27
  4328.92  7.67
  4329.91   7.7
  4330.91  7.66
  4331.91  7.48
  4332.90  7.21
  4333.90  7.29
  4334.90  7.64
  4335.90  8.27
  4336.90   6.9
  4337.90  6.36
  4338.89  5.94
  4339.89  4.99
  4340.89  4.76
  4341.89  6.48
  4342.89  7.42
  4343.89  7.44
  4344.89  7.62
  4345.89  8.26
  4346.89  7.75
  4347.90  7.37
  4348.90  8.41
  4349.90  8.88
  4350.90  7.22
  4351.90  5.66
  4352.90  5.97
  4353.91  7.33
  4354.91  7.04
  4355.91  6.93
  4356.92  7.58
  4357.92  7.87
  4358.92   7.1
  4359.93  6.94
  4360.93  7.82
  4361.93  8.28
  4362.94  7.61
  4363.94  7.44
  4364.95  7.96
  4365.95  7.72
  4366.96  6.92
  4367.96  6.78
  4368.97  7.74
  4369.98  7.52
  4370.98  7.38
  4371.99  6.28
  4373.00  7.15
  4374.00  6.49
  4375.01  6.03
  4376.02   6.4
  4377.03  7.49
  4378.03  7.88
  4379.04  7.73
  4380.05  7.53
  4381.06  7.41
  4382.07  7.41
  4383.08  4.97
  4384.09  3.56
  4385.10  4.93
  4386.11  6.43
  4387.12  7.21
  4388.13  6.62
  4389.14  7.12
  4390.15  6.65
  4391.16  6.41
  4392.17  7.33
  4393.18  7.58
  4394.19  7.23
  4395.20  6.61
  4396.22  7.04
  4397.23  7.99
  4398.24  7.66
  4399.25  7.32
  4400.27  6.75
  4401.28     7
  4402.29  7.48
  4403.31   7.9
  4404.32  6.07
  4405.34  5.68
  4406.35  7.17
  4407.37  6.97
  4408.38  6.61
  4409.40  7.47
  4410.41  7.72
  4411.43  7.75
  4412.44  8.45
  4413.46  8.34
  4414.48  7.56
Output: 2.7 Angstrom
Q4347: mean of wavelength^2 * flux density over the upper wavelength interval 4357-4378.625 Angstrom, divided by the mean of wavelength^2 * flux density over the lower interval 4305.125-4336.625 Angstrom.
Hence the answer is 1.17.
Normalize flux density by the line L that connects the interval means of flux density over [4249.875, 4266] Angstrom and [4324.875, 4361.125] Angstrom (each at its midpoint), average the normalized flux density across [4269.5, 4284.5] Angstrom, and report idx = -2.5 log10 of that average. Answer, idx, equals 0.09 mag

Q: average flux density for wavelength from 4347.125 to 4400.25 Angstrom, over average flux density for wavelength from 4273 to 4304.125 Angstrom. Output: 1.23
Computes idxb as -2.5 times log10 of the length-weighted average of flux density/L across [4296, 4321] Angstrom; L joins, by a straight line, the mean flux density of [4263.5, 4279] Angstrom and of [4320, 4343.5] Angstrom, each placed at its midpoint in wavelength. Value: 0.21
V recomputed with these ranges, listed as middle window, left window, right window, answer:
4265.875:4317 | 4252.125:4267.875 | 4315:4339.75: 9.1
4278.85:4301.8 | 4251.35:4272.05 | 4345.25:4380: 3.2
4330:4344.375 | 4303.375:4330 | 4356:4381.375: -0.9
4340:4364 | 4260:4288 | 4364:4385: -1.8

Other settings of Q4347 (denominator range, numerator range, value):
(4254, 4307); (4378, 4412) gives 1.24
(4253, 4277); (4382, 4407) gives 1.14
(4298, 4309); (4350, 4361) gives 1.68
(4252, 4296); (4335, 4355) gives 1.16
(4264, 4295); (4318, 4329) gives 1.11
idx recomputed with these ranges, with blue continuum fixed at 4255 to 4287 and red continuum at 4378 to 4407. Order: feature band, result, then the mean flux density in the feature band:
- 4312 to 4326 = -0.02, 6.64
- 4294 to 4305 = 0.31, 4.86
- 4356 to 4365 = -0.13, 7.57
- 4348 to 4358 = -0.09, 7.27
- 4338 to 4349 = -0.04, 6.88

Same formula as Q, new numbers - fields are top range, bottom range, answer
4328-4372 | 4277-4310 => 1.33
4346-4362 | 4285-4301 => 1.33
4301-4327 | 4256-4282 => 0.89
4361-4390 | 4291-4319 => 1.30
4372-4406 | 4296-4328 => 1.24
